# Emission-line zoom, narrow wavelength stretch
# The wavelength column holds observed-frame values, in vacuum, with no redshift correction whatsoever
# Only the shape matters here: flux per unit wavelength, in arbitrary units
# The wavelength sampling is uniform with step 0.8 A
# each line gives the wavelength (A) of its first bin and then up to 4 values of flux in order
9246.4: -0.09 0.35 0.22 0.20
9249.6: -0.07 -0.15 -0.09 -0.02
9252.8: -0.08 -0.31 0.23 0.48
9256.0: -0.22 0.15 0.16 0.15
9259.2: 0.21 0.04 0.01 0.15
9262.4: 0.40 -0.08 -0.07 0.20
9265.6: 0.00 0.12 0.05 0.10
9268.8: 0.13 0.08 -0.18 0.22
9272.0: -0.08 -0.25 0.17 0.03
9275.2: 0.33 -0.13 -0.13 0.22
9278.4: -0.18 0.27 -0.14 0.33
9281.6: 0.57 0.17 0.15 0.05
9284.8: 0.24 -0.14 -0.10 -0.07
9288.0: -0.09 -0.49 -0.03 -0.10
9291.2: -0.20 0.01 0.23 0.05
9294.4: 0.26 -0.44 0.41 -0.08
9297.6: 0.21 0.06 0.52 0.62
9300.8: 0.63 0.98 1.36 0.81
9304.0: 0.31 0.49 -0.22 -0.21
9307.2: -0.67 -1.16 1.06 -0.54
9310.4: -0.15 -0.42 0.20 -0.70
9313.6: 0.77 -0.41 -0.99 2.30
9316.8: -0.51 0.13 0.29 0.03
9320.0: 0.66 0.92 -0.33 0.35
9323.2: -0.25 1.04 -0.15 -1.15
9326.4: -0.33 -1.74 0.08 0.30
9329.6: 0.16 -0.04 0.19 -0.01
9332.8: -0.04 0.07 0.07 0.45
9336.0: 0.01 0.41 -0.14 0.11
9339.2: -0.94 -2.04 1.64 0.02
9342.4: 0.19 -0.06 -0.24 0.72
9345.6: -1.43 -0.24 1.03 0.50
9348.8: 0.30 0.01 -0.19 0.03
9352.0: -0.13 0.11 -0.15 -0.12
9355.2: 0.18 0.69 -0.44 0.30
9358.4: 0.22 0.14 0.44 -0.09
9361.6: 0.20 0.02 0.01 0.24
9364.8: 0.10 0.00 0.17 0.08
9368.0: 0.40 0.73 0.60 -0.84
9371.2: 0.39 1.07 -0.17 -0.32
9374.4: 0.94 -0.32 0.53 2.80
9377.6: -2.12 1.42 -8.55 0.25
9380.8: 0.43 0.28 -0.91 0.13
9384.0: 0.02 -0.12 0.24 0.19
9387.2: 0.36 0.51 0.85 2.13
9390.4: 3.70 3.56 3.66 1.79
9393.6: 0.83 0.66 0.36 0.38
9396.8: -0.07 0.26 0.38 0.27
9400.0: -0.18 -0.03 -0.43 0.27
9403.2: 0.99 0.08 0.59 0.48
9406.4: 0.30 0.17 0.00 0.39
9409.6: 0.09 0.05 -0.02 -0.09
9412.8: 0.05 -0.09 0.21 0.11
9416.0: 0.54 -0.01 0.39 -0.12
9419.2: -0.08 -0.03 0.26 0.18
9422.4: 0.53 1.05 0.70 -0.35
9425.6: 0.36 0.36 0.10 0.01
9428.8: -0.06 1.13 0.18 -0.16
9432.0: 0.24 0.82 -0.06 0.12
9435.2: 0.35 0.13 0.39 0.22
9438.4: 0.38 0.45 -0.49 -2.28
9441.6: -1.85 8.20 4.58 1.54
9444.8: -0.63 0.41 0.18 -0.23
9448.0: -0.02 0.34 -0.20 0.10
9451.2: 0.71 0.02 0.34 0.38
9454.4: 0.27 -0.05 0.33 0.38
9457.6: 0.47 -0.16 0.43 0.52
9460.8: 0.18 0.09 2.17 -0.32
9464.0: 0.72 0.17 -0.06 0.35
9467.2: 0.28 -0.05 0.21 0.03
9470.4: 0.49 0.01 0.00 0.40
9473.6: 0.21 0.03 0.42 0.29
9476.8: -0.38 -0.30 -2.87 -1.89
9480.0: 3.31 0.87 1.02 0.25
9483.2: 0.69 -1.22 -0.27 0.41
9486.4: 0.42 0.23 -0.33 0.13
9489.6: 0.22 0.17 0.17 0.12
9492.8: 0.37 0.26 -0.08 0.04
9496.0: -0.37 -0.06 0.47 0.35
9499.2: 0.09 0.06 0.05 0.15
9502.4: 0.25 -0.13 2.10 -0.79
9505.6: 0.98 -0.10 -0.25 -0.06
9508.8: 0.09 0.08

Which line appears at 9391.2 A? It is [O III] 5007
